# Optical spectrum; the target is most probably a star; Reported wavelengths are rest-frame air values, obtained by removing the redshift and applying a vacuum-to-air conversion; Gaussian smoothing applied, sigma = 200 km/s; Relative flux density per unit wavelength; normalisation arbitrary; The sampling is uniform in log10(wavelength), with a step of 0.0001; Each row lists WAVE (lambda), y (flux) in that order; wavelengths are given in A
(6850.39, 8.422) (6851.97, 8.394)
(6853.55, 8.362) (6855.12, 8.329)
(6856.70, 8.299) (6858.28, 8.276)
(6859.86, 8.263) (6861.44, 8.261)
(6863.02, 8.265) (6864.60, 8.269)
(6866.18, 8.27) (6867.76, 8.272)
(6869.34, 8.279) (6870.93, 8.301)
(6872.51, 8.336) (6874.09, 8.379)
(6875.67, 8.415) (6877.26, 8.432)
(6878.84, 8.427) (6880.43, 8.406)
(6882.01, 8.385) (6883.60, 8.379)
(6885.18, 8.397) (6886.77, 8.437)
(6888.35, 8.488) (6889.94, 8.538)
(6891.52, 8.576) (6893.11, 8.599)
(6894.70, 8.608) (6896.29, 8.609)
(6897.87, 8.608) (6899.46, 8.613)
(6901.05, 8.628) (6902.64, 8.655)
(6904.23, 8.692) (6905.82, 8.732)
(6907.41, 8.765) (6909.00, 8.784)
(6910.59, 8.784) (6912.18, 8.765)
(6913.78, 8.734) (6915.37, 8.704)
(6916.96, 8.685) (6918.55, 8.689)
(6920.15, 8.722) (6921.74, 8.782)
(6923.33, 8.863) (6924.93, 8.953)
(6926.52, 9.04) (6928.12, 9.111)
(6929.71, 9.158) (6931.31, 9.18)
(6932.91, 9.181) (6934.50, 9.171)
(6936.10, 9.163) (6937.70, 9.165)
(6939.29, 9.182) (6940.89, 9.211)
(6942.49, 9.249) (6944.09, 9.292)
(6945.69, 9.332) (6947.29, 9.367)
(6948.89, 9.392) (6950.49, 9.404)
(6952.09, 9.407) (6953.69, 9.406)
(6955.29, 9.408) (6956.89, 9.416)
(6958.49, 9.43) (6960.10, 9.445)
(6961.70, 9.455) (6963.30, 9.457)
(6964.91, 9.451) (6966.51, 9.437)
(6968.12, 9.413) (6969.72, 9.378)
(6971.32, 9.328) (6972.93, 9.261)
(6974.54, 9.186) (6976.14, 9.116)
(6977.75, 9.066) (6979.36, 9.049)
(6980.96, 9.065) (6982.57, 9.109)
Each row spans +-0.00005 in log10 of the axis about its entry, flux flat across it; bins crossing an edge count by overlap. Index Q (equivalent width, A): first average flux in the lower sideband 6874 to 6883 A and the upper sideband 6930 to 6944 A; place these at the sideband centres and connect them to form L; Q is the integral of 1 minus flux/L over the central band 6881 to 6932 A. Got 0.4 A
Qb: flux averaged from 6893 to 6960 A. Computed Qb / 9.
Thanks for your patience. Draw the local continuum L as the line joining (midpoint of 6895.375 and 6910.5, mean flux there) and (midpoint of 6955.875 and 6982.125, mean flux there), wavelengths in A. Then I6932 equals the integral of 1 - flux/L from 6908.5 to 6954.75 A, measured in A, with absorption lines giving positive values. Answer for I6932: -0.6 A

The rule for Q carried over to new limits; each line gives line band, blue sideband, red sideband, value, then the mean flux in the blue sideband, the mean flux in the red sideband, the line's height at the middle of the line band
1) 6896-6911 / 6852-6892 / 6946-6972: 0.1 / 8.36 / 9.41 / 8.74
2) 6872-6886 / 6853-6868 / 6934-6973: 0.2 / 8.29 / 9.35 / 8.5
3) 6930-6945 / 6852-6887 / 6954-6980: -0.3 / 8.34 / 9.33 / 9.03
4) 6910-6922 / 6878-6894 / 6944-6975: 0.2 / 8.46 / 9.39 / 8.84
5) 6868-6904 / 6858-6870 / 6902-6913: 0.1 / 8.27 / 8.74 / 8.51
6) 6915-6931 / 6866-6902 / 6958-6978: 0.0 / 8.46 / 9.34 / 8.87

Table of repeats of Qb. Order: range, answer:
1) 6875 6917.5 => 8.59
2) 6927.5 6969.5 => 9.32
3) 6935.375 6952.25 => 9.28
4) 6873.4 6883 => 8.4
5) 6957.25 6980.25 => 9.32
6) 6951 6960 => 9.41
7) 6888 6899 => 8.58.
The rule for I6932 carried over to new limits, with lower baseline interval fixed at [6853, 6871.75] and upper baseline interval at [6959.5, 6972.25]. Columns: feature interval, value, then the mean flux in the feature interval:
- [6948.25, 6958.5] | -0.14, 9.41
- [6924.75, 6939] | -0.14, 9.14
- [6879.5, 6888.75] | 0.12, 8.41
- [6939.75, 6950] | -0.13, 9.3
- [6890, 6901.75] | 0.07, 8.6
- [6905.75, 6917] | 0.10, 8.75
